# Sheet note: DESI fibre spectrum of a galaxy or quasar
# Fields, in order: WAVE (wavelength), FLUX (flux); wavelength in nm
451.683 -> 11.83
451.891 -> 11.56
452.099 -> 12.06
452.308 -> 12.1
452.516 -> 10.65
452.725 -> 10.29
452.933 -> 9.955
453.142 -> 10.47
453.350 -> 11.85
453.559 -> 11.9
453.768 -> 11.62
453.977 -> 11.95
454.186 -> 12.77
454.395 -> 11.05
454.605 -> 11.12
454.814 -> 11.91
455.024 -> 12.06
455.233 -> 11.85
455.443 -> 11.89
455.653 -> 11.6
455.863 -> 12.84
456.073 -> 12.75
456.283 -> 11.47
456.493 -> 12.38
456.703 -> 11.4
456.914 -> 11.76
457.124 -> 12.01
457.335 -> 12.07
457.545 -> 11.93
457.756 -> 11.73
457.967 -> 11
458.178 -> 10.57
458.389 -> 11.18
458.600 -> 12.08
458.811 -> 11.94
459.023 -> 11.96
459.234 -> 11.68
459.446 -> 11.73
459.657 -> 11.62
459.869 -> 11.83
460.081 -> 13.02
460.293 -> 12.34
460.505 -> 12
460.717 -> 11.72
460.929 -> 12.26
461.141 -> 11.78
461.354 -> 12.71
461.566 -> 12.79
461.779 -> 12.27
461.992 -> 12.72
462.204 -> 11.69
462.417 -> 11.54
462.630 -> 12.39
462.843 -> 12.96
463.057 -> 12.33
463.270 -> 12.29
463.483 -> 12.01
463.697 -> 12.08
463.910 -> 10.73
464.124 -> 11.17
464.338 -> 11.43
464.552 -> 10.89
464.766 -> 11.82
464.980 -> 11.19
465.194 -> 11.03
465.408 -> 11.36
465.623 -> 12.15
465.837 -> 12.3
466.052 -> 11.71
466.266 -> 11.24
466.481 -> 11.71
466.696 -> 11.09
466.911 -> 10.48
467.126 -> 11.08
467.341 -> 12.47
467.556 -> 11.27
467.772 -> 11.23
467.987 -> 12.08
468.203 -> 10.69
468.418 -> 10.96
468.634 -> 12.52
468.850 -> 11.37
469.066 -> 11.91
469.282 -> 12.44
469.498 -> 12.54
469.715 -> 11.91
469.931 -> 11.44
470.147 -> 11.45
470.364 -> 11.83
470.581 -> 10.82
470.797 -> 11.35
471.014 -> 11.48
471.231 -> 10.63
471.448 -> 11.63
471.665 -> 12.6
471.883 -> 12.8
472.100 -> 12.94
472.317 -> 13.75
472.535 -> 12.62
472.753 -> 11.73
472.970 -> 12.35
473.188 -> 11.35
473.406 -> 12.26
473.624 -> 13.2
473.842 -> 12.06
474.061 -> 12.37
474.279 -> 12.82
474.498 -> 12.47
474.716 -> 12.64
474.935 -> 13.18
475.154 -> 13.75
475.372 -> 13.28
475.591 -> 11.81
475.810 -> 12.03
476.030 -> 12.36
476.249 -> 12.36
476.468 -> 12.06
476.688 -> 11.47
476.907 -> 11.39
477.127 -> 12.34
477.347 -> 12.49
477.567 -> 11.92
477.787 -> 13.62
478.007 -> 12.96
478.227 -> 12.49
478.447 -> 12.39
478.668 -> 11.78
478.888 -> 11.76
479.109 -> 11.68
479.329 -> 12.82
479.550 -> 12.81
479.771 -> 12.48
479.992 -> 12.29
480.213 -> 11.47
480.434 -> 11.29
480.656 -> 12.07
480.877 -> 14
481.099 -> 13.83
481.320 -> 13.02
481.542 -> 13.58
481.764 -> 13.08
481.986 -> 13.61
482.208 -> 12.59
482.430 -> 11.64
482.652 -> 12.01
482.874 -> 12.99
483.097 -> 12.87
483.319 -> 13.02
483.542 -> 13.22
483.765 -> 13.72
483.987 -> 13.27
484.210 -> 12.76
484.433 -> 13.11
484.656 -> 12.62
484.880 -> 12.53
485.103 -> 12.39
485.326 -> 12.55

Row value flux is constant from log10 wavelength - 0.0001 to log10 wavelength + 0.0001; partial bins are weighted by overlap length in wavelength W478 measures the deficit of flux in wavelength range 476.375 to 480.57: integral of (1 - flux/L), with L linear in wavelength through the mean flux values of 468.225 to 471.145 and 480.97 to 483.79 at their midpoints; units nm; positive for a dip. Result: 0.13 nm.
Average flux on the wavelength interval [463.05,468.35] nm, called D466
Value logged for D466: 11.5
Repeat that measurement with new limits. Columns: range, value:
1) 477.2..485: 12.7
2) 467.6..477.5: 12.1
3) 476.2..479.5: 12.2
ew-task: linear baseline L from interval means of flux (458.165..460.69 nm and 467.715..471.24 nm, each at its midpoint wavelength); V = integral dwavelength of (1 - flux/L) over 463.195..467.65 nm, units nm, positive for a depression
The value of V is 0.08 nm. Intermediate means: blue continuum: 11.9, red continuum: 11.6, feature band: 11.5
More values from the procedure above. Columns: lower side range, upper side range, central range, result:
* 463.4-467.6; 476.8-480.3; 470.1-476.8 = -0.154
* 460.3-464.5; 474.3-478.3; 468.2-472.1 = 0.171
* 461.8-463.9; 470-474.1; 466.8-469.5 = 0.115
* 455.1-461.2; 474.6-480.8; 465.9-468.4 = 0.148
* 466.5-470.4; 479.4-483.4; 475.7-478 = 0.014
